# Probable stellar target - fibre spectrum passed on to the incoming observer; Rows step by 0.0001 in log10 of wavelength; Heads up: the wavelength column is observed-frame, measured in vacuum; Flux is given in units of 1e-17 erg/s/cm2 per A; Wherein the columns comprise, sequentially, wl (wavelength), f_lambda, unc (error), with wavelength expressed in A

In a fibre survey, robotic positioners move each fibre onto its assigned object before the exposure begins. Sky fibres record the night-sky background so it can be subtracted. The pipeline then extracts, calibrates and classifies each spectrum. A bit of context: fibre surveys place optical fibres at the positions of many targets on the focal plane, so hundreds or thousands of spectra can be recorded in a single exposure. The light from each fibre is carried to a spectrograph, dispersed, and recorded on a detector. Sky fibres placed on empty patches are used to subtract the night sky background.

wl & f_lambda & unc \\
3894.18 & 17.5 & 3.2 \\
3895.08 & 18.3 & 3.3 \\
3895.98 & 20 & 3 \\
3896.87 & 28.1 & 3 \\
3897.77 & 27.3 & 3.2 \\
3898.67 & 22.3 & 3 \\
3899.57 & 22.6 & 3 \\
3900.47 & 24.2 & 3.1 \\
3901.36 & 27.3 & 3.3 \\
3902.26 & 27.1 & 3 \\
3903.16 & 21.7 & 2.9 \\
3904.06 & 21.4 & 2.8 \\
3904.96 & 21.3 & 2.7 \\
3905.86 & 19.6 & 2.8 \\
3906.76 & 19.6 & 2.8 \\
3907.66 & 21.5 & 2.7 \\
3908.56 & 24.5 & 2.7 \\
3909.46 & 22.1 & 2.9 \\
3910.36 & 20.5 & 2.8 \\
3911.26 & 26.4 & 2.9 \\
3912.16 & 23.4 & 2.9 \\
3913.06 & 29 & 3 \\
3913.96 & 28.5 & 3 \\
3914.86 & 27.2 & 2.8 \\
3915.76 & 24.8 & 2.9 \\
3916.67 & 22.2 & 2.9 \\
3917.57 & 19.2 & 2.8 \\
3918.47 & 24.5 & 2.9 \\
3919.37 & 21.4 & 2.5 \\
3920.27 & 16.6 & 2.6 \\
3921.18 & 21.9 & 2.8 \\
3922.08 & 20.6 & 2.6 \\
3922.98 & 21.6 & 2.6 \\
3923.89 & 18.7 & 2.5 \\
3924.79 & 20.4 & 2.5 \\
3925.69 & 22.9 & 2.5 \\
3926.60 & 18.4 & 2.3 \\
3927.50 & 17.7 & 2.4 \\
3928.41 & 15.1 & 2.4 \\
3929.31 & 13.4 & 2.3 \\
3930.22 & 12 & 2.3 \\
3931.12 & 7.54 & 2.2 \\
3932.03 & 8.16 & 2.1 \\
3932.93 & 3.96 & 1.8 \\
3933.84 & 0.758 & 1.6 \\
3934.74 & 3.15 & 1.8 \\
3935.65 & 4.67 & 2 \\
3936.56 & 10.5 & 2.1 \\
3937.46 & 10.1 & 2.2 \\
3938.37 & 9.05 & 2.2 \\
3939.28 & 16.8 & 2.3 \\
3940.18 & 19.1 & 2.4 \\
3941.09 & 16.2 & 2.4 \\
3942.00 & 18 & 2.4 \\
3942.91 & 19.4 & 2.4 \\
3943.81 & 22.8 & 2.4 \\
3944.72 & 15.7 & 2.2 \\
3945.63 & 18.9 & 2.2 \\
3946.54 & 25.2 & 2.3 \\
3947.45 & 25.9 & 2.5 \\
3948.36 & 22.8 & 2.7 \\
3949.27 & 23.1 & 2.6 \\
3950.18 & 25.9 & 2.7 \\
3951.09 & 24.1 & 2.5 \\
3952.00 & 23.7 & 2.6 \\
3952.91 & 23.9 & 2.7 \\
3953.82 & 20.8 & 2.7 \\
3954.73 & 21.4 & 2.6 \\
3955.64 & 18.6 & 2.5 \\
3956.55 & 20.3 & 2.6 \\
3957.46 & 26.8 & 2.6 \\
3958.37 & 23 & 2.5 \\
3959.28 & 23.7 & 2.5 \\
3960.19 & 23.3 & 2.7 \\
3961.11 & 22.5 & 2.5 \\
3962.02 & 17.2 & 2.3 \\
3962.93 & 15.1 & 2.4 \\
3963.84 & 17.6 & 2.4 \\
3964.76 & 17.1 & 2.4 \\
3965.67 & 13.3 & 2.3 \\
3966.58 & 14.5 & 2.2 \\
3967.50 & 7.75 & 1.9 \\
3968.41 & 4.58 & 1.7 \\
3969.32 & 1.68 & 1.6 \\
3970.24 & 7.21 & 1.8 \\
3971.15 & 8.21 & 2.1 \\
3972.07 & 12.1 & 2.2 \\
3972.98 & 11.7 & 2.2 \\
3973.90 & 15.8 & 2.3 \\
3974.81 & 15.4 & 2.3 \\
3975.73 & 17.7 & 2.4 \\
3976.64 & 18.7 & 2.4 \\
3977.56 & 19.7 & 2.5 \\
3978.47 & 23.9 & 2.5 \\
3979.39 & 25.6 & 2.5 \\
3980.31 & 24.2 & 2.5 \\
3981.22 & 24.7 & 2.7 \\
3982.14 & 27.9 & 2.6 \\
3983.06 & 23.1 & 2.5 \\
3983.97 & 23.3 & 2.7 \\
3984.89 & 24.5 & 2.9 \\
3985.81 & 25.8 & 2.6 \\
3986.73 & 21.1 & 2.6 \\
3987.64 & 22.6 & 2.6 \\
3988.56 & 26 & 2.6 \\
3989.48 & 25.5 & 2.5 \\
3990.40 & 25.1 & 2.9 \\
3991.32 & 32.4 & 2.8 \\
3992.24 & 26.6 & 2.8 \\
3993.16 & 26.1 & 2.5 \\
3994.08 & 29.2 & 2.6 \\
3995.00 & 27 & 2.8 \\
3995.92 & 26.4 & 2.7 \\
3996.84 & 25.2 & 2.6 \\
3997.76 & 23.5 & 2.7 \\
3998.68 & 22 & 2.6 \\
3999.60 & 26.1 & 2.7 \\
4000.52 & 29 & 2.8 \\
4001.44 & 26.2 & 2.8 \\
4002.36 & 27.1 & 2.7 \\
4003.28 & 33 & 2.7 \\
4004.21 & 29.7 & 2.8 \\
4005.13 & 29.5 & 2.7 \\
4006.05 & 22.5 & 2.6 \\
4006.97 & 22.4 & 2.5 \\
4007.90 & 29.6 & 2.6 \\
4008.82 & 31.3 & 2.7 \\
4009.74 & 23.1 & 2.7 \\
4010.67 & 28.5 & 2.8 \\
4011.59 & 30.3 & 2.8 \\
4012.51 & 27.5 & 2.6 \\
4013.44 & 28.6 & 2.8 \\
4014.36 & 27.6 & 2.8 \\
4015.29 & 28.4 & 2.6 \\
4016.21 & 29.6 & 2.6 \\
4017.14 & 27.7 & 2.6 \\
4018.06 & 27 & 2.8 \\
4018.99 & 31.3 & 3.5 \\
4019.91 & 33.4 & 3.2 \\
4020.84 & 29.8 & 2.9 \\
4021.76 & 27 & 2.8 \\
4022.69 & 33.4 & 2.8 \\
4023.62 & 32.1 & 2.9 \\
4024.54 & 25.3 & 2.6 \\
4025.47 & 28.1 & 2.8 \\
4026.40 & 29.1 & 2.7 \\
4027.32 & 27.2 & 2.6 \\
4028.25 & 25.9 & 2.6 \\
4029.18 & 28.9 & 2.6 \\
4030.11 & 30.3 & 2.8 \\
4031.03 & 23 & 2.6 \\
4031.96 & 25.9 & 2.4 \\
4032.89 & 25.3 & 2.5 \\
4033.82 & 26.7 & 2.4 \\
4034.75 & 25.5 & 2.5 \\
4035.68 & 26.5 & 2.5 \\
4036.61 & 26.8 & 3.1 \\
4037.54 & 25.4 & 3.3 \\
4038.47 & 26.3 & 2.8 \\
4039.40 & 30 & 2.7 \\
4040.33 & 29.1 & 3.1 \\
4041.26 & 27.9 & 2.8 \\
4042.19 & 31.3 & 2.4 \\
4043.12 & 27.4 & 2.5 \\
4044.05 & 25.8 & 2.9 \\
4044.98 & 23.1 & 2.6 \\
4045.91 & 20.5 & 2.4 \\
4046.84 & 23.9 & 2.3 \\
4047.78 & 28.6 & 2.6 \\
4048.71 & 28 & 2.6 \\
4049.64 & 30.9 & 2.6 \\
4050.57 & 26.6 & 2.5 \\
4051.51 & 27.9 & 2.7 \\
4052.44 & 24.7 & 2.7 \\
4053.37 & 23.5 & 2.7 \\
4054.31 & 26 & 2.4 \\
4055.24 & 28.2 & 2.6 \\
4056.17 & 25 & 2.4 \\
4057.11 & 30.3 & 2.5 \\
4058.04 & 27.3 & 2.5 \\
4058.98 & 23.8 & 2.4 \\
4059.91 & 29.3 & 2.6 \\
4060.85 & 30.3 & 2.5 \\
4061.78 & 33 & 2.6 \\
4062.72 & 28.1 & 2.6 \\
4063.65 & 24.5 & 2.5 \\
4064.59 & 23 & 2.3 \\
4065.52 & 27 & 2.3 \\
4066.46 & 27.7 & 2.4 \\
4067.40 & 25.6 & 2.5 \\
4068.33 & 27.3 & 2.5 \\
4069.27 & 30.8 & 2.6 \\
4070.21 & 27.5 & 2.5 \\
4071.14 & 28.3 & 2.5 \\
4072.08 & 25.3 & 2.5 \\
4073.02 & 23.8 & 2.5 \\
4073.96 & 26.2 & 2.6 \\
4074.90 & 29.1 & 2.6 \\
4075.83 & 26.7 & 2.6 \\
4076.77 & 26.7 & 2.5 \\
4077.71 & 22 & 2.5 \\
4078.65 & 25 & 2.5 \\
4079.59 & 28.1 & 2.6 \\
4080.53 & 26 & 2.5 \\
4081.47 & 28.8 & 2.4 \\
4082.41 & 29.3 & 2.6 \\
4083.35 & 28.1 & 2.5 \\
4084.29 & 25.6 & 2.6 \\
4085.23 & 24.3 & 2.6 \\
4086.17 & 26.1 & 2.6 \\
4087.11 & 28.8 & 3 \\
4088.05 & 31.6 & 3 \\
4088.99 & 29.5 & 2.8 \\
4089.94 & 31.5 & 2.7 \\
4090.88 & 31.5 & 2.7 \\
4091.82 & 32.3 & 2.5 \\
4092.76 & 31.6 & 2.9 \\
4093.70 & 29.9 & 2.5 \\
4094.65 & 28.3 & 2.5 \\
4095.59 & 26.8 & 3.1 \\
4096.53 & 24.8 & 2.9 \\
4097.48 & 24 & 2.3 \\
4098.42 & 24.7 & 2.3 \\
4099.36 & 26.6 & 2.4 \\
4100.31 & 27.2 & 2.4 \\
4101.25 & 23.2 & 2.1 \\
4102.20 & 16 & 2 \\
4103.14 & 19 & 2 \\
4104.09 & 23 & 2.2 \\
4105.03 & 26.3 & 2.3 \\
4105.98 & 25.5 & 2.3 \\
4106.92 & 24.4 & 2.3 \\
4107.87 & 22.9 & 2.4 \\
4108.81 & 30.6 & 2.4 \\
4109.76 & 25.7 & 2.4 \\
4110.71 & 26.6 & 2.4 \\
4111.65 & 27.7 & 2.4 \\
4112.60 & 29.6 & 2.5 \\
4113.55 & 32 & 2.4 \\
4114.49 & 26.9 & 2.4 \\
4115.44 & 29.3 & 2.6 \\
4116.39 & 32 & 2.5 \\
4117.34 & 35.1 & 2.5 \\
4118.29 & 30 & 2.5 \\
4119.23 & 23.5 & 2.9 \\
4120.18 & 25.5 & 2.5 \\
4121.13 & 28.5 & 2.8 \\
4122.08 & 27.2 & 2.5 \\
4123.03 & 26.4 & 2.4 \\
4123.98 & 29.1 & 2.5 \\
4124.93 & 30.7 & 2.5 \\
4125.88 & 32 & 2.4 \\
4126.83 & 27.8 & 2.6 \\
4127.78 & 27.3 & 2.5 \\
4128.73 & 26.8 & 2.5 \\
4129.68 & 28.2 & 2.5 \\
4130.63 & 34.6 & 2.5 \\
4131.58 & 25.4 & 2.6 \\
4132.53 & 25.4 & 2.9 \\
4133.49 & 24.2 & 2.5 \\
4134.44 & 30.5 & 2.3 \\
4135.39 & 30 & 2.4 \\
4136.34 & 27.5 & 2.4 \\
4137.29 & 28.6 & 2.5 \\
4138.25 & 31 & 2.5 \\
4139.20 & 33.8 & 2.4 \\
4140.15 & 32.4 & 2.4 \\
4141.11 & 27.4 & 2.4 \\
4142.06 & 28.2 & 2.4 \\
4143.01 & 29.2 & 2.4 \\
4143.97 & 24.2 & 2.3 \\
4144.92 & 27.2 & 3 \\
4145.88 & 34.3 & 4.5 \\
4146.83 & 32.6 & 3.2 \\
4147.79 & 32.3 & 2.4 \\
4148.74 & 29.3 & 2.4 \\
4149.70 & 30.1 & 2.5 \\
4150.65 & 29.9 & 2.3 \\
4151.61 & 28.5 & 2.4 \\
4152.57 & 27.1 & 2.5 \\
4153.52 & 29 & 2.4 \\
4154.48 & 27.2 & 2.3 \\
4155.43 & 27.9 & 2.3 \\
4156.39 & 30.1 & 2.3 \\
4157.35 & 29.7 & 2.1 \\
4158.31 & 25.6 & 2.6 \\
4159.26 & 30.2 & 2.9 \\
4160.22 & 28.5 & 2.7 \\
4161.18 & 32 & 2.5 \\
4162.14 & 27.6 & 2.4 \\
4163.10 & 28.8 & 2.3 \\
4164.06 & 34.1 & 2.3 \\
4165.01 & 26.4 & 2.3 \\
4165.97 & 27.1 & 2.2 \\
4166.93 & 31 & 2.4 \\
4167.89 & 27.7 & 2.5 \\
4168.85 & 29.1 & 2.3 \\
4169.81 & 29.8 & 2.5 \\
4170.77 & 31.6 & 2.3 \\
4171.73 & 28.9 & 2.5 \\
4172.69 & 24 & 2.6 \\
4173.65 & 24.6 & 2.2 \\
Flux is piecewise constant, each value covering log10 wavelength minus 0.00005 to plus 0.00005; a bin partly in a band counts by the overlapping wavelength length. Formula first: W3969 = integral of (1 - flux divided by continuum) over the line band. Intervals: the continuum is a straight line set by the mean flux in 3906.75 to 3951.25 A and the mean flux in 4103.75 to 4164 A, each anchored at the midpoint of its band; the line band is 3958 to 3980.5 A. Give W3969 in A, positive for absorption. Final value 5.0 A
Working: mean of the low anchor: 18.5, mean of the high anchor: 28.6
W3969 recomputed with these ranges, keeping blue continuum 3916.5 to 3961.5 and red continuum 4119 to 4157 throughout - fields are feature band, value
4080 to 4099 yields -1.4 A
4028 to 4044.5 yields -2.7 A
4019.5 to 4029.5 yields -2.8 A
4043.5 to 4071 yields -2.7 A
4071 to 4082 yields -0.3 A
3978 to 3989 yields -2.1 A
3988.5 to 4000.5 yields -3.0 A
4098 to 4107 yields 1.1 A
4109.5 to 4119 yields -0.7 A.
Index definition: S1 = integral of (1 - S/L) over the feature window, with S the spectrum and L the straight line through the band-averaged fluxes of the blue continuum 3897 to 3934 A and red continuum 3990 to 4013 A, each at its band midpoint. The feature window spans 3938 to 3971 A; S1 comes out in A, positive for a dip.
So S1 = 6.9 A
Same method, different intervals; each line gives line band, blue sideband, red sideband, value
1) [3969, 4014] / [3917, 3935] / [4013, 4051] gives -0.7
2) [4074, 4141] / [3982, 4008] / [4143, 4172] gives 1.5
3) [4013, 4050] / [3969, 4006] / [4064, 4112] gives -4.9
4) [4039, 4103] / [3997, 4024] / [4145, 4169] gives 3.6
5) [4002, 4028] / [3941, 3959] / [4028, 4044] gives -2.7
